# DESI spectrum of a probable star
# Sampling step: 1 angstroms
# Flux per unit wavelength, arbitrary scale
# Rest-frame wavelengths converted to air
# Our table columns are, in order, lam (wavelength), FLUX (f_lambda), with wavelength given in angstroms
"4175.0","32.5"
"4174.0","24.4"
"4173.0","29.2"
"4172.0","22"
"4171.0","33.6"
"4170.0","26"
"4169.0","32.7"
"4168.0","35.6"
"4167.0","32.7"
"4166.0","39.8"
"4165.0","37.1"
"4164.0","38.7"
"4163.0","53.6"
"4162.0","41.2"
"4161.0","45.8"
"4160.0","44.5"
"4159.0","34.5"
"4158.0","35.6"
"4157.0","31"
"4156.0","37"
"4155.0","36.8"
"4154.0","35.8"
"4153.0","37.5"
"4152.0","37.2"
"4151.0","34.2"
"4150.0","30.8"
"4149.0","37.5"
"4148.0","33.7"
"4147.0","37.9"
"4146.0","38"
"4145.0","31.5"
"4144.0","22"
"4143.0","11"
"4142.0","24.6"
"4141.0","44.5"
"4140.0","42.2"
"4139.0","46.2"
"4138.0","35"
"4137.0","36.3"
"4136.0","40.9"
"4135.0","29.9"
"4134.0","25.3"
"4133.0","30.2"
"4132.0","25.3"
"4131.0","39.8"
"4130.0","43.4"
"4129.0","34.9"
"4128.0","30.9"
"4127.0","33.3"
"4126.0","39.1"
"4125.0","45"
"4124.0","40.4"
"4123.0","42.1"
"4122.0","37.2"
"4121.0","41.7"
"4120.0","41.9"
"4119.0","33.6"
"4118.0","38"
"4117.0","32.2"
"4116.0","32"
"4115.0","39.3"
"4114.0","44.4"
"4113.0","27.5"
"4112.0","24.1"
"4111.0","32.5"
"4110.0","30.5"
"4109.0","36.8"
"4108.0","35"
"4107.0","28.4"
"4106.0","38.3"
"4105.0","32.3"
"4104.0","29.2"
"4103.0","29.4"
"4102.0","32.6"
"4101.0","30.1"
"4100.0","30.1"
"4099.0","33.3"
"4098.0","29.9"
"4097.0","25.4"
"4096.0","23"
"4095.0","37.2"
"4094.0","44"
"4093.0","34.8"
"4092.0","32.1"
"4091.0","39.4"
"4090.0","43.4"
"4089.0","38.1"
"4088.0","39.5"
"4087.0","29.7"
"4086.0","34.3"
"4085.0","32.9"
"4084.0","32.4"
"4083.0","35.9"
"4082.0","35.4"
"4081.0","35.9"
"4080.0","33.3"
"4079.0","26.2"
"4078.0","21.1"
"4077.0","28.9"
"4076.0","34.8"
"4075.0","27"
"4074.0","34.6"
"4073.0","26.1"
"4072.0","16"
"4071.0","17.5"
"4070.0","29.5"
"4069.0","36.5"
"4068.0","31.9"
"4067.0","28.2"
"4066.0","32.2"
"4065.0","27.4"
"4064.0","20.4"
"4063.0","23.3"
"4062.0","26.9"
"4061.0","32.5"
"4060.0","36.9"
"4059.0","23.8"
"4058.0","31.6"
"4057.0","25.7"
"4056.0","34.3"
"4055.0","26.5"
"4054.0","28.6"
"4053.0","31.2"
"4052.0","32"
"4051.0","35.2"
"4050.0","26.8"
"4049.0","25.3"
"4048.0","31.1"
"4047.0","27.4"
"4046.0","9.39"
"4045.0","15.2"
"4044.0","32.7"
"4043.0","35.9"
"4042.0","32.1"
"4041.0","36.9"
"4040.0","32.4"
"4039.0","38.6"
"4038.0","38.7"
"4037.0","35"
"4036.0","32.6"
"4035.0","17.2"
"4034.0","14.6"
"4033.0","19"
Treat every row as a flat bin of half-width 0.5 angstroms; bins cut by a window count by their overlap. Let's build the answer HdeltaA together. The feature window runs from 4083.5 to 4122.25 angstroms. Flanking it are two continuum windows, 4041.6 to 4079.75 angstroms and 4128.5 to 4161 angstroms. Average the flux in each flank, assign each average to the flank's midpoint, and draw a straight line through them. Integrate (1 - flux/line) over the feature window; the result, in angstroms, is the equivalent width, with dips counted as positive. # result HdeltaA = -3.3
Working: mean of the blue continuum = 28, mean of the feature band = 34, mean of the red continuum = 34.7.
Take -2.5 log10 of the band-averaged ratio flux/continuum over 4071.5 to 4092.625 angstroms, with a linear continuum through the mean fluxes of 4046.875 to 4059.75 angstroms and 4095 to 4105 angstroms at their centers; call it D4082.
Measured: -0.092 mag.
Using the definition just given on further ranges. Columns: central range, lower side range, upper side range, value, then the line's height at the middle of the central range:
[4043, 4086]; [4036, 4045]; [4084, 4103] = 0.18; 33.9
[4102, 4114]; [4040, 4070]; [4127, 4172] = 0.02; 32.4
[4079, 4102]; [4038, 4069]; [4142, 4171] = -0.08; 31.4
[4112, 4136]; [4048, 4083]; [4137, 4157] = -0.09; 32.9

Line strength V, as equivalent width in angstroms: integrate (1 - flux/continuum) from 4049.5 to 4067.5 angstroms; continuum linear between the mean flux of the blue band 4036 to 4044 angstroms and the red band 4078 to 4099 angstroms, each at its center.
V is 2.9 angstroms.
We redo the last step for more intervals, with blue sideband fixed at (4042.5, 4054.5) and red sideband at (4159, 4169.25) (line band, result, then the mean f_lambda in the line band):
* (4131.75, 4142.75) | 0.9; 34.3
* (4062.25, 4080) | 1.6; 27.3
